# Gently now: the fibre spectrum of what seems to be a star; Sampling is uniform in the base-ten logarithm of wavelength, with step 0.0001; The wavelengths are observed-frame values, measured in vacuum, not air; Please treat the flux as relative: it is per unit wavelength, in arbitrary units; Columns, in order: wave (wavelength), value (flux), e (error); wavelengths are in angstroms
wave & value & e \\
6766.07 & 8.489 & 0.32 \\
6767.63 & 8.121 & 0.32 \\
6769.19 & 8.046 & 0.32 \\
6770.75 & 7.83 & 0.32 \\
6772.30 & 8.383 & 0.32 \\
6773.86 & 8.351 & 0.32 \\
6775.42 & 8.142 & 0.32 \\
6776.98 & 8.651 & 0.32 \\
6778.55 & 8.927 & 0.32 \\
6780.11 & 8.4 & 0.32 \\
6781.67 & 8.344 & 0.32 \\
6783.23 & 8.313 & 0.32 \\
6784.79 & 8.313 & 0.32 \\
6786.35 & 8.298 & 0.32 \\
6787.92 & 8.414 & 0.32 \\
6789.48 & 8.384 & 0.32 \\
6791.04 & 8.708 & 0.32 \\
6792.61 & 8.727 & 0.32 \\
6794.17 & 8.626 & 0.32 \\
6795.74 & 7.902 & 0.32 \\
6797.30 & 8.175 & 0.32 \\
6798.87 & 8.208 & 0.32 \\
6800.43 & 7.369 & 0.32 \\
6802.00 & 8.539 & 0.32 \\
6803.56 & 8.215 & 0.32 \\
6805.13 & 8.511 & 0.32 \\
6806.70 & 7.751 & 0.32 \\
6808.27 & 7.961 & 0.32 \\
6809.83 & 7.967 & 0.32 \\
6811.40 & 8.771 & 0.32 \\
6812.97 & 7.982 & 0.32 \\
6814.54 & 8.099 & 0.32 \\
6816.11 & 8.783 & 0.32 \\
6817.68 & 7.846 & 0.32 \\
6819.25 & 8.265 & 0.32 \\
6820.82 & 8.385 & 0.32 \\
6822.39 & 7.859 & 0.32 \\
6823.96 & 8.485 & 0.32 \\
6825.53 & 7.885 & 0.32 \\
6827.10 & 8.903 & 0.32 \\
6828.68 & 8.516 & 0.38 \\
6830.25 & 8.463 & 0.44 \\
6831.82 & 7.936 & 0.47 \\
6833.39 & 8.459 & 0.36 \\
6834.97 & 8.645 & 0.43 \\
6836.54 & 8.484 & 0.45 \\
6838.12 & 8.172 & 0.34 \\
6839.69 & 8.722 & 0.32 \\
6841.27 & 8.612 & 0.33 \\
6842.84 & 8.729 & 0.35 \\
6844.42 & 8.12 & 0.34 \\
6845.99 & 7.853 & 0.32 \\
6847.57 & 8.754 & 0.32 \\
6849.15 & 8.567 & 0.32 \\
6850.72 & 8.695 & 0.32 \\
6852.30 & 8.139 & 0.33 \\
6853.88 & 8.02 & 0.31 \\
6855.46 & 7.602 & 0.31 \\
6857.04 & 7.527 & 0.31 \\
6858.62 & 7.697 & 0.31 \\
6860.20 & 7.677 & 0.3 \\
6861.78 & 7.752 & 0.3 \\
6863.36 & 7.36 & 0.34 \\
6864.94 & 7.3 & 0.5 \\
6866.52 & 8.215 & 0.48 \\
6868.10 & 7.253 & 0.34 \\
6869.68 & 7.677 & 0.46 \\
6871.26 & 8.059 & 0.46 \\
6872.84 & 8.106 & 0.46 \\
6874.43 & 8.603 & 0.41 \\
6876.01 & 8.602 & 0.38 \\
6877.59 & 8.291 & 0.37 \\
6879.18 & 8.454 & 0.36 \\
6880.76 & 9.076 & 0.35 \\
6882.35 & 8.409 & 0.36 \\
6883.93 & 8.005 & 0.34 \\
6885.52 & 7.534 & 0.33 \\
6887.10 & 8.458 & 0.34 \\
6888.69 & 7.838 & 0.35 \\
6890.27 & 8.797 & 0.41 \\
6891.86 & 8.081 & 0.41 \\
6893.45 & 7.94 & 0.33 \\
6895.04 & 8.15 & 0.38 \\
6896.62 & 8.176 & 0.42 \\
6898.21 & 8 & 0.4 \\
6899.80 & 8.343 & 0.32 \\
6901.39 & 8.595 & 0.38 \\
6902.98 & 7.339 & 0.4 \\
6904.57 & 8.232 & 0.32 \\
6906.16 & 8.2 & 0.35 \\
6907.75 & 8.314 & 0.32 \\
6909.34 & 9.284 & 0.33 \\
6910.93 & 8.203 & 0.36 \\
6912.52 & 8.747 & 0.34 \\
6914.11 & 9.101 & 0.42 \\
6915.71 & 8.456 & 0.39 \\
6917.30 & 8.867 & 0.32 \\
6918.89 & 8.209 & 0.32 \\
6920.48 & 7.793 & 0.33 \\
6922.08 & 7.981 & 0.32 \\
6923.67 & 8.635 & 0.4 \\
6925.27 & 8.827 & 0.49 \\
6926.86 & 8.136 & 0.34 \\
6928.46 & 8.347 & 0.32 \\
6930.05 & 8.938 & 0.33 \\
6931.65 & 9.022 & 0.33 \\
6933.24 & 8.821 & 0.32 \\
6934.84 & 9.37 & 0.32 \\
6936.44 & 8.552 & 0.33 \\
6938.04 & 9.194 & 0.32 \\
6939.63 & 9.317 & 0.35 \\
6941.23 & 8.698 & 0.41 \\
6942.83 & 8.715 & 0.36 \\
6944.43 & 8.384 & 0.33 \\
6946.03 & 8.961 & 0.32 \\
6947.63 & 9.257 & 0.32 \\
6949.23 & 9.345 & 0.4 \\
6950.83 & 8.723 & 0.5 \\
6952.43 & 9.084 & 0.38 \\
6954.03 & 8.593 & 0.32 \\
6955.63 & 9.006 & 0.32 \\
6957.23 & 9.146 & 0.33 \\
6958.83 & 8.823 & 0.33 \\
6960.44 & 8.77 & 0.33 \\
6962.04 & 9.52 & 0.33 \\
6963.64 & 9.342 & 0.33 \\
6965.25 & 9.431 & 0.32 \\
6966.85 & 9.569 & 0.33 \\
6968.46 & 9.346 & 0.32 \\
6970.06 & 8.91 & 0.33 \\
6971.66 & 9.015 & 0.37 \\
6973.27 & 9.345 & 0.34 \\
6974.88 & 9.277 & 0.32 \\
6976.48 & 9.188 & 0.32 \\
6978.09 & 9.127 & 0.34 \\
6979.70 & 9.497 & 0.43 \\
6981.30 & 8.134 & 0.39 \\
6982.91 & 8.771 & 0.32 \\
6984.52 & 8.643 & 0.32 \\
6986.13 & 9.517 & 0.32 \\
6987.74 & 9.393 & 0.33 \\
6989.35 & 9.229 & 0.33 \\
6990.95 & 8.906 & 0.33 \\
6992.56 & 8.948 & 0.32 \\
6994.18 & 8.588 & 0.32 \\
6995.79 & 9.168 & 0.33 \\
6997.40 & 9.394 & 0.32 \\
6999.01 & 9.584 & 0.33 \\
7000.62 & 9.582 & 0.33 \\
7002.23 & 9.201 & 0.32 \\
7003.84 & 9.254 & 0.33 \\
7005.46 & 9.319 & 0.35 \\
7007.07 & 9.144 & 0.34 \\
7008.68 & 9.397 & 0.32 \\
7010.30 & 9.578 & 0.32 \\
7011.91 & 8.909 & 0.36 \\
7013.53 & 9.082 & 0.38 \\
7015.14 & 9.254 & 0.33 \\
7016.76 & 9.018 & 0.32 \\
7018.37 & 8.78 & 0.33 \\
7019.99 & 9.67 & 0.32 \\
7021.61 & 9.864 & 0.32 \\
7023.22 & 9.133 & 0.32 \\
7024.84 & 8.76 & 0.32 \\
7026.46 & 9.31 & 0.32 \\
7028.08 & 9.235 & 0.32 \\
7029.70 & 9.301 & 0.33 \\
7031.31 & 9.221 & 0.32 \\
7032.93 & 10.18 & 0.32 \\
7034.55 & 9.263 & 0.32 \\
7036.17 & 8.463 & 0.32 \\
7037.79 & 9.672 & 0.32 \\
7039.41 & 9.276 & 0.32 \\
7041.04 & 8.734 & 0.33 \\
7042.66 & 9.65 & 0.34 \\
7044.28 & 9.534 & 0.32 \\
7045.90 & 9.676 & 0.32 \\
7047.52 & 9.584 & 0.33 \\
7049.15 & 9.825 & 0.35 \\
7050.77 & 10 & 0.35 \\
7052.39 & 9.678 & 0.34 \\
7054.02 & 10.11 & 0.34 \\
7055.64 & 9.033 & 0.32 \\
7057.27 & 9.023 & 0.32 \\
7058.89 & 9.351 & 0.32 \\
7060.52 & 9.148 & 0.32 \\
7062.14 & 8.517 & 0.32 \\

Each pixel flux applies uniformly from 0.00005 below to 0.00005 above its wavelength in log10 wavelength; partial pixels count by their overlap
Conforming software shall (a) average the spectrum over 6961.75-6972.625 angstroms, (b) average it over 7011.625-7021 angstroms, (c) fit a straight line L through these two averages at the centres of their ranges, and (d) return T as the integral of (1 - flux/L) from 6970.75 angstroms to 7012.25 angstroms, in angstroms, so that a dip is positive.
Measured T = 0.3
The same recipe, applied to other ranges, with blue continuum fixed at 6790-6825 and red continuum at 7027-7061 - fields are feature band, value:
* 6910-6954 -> 0.7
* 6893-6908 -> 1.0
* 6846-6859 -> 0.5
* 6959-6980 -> -0.4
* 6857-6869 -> 1.3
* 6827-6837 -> -0.1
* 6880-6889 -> 0.4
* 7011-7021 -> 0.2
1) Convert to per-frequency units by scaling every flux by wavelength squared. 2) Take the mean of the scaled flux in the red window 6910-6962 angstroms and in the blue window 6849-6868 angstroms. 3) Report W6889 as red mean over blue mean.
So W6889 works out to 1.14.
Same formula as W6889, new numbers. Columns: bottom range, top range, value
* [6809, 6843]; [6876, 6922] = 1.02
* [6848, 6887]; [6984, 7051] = 1.21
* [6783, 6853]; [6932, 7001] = 1.14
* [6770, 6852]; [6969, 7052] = 1.18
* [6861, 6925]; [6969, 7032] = 1.15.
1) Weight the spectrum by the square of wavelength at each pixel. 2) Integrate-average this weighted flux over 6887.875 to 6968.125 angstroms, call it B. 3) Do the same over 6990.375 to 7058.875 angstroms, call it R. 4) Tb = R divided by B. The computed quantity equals 1.1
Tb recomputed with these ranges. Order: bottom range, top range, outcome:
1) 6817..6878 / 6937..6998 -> 1.15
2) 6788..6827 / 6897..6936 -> 1.06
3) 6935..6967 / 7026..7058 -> 1.07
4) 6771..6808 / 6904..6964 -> 1.10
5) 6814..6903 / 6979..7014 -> 1.16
